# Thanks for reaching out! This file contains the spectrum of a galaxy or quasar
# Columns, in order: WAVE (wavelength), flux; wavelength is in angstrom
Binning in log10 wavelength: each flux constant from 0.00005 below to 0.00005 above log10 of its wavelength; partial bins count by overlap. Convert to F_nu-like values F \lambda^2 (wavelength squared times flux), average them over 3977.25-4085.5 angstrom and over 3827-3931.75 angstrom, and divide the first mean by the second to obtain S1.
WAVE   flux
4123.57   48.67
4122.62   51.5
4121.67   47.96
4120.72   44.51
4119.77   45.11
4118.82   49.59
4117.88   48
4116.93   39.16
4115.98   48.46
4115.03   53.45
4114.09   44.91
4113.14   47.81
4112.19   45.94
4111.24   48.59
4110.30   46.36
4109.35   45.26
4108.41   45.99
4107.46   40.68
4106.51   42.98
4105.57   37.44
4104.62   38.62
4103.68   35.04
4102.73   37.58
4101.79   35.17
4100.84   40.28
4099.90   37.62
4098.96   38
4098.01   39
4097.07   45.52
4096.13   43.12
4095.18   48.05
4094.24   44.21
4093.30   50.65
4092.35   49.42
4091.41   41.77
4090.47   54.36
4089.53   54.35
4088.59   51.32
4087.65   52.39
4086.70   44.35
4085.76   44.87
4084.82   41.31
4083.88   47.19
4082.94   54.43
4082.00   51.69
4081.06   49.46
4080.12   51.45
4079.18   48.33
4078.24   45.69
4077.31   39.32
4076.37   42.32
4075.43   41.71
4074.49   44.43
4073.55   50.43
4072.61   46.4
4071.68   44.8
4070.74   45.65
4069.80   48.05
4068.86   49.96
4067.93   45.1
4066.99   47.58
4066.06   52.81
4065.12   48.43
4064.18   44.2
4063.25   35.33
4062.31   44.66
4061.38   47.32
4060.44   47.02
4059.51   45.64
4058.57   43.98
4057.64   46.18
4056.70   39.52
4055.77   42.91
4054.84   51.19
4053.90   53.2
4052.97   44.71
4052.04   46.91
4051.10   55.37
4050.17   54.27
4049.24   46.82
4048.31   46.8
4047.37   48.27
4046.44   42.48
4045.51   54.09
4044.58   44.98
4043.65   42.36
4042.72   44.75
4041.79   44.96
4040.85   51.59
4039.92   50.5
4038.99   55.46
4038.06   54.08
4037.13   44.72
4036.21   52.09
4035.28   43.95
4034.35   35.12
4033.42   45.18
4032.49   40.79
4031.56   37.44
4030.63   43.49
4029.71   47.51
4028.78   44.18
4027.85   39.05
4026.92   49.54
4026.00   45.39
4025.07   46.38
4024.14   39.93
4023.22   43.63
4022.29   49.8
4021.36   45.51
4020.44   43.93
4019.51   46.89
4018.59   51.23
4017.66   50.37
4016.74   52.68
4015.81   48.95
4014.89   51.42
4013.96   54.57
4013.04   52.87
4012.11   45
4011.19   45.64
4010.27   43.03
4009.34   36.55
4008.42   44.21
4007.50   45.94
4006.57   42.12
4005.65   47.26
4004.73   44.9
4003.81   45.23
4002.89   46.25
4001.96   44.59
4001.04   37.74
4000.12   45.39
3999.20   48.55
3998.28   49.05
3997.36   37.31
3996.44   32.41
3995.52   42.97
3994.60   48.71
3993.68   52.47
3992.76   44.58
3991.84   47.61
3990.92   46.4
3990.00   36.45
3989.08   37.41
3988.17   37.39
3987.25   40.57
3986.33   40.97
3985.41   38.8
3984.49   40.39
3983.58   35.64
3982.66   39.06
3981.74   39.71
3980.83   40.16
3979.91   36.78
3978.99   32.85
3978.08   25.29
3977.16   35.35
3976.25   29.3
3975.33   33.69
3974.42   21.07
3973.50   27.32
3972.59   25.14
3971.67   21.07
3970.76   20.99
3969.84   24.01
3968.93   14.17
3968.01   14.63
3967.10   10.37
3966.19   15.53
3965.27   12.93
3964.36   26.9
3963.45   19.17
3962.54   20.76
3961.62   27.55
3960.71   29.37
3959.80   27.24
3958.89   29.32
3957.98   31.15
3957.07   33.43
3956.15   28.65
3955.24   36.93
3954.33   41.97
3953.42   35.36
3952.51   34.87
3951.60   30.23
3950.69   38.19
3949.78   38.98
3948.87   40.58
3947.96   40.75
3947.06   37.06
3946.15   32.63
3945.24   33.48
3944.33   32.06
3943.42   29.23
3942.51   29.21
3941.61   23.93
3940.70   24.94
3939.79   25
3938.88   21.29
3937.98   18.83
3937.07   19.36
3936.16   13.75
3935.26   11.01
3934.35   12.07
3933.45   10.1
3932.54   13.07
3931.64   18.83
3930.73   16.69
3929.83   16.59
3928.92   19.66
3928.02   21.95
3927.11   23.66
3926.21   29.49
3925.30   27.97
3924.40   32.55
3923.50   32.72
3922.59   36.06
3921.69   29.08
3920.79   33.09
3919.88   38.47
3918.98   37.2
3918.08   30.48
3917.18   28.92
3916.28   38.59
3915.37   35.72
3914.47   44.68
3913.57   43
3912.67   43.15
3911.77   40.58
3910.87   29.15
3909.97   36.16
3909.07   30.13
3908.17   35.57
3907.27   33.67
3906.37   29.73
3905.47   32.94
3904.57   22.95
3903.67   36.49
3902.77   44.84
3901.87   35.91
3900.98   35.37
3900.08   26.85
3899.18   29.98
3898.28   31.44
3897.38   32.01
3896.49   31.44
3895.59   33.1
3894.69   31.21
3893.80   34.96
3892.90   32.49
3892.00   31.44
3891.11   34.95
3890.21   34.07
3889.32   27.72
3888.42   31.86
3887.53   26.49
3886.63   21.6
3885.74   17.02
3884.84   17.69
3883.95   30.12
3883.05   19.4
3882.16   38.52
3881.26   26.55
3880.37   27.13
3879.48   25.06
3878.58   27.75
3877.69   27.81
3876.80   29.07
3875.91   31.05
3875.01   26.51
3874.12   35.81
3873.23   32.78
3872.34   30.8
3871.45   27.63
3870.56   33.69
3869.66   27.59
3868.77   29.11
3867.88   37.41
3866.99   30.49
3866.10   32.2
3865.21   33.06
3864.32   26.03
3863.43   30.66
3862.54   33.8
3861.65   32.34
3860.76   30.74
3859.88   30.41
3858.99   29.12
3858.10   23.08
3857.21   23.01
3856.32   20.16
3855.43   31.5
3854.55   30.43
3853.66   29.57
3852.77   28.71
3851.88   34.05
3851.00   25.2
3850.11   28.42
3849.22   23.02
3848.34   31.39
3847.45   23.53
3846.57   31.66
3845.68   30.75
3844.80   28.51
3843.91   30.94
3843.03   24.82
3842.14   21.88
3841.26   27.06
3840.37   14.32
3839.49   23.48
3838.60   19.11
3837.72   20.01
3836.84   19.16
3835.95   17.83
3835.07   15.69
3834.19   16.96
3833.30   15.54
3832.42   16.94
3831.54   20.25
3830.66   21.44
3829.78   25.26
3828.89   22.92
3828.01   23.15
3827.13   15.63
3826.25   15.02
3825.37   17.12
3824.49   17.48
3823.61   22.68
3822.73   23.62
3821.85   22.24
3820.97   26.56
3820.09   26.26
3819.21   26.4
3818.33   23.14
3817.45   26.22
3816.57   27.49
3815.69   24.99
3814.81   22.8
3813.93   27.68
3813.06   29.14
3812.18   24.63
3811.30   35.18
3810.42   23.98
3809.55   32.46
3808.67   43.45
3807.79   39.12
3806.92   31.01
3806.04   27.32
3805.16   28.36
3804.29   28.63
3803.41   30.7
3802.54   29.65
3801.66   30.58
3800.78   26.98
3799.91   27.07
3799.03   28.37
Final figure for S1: 1.7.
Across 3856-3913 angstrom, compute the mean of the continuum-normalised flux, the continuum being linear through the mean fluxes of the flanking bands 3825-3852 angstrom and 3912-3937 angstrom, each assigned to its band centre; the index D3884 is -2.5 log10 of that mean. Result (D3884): -0.21 mag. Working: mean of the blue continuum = 22.5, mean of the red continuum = 27.3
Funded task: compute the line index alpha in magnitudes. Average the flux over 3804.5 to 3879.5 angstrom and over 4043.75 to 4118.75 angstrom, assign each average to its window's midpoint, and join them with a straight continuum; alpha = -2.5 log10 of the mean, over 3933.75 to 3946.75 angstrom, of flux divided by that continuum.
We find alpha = 0.43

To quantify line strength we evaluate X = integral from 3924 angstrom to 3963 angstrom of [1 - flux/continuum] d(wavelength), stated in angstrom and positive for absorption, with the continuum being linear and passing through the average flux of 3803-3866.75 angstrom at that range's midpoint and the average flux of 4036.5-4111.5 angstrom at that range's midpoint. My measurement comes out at 9.1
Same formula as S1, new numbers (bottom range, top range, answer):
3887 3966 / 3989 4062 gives 1.62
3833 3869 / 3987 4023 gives 1.85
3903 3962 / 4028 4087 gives 1.66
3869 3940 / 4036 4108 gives 1.73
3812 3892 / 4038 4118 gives 1.98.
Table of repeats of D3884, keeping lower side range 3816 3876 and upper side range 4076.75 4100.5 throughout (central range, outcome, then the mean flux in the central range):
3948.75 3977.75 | 0.30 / 27.2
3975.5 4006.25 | -0.07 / 40.8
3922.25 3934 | 0.39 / 22.8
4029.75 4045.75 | -0.09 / 46.1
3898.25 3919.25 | -0.12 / 34.8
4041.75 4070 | -0.07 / 46.8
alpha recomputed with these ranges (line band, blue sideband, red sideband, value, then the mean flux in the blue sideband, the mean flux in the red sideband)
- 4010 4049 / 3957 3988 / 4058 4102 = -0.24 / 28.3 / 46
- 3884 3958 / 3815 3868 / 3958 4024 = 0.05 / 24.9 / 37.5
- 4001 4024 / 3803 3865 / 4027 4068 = -0.09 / 25.6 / 46.3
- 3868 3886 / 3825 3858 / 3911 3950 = -0.12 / 23.4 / 28.5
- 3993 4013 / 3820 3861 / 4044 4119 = -0.15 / 23.7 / 45.9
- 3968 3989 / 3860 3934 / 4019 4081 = 0.23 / 30.3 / 46.2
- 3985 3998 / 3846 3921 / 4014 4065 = 0.00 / 31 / 46.5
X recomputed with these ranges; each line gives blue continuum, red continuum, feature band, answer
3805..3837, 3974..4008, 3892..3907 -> -0.5 angstrom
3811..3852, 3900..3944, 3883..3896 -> -0.9 angstrom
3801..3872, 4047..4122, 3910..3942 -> 5.9 angstrom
